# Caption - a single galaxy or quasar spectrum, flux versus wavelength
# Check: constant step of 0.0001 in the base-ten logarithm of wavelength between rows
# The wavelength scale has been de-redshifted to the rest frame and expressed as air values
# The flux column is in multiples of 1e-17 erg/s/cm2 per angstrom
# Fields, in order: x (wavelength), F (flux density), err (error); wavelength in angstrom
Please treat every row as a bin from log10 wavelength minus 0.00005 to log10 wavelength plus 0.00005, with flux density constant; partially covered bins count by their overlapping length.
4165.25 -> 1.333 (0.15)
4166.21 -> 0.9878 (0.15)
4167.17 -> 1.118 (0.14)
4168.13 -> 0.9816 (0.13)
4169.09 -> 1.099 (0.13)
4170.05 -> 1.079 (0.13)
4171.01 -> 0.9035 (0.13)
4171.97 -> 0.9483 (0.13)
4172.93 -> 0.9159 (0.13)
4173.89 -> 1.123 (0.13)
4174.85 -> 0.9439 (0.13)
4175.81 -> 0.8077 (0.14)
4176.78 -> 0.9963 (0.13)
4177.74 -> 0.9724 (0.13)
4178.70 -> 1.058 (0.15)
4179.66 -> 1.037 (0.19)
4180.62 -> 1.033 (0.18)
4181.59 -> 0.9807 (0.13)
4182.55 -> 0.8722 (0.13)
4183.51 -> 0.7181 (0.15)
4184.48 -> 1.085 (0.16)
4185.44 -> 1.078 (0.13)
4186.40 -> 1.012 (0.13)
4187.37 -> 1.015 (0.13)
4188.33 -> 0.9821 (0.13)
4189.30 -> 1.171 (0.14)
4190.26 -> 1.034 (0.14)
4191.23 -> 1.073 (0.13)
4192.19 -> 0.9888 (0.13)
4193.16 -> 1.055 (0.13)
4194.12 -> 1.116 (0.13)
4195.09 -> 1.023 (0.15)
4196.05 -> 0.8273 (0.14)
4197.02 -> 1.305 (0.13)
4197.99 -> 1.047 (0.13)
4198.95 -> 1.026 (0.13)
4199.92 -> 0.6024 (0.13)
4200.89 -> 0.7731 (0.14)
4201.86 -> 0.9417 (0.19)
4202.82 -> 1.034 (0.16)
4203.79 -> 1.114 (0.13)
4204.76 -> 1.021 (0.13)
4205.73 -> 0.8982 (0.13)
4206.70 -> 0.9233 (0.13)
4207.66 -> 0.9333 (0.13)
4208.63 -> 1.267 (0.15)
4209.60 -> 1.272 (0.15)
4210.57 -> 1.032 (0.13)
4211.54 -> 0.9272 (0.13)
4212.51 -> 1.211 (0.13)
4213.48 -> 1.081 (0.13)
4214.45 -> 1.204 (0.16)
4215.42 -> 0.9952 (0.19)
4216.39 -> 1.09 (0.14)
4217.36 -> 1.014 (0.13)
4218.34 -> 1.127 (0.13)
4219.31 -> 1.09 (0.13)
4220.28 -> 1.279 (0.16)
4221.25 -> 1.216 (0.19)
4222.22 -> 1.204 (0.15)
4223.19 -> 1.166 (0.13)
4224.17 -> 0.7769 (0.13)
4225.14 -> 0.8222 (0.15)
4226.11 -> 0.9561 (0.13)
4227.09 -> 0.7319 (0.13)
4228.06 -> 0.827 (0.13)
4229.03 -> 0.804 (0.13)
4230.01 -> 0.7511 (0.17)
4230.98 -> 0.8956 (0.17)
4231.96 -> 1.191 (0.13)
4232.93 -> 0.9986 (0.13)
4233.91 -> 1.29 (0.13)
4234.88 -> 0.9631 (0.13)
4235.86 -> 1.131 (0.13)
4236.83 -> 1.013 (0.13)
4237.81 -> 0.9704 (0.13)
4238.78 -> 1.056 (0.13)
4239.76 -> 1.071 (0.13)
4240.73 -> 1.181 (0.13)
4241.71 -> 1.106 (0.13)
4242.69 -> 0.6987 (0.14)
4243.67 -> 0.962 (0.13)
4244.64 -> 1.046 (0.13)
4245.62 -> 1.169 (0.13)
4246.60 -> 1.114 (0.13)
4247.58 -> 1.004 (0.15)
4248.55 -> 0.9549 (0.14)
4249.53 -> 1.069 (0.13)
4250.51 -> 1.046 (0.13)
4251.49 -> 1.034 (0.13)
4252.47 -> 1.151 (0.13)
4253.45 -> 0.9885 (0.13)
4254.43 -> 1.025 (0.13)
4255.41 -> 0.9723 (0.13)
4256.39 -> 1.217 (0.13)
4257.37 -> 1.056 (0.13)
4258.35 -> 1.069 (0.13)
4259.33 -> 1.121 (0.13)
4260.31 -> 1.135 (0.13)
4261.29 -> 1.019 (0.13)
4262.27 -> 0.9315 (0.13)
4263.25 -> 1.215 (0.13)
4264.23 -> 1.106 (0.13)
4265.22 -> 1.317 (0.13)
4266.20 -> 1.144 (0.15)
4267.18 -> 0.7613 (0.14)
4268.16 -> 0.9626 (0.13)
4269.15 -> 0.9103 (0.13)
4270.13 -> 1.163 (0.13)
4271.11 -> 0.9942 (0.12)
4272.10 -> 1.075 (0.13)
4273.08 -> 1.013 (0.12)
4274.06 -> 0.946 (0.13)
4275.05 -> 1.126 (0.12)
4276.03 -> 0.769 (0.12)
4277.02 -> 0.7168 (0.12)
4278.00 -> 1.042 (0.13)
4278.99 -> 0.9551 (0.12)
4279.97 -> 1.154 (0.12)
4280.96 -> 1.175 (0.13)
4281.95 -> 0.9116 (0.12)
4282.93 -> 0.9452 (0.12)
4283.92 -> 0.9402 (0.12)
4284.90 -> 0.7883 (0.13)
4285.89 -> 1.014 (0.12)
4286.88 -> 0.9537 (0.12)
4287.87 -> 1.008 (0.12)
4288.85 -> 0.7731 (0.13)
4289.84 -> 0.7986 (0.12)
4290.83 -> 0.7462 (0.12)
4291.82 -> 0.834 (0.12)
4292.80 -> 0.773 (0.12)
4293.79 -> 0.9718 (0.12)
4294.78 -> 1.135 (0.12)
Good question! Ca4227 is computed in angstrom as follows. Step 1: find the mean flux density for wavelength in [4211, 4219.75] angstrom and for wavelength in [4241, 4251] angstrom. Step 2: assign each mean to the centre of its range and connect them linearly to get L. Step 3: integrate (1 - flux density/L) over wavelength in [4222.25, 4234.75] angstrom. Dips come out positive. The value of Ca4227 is 1.30 angstrom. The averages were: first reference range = 1.08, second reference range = 1.02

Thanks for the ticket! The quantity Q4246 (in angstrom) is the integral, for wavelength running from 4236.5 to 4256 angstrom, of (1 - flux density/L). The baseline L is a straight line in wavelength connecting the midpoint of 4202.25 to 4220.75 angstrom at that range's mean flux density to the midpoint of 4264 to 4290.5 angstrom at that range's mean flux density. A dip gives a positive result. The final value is -0.1 angstrom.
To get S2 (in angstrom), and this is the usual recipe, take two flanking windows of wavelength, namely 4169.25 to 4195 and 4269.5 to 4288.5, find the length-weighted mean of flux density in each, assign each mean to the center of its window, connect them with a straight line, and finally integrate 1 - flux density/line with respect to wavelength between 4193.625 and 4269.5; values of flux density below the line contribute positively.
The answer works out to -3.13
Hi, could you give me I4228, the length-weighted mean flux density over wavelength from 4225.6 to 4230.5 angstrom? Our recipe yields 0.814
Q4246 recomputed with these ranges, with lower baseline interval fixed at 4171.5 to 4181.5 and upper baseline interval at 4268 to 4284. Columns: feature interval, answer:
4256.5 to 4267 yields -1.23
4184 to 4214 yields -1.33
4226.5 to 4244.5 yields 0.10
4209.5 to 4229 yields -1.09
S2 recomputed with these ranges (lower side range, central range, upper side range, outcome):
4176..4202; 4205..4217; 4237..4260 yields -0.7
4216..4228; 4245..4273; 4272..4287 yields -2.0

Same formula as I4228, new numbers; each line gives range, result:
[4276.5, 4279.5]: 0.906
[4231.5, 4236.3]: 1.11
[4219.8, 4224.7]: 1.13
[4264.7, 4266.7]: 1.22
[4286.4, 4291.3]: 0.856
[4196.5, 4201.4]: 0.948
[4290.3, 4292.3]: 0.788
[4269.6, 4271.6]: 1.08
